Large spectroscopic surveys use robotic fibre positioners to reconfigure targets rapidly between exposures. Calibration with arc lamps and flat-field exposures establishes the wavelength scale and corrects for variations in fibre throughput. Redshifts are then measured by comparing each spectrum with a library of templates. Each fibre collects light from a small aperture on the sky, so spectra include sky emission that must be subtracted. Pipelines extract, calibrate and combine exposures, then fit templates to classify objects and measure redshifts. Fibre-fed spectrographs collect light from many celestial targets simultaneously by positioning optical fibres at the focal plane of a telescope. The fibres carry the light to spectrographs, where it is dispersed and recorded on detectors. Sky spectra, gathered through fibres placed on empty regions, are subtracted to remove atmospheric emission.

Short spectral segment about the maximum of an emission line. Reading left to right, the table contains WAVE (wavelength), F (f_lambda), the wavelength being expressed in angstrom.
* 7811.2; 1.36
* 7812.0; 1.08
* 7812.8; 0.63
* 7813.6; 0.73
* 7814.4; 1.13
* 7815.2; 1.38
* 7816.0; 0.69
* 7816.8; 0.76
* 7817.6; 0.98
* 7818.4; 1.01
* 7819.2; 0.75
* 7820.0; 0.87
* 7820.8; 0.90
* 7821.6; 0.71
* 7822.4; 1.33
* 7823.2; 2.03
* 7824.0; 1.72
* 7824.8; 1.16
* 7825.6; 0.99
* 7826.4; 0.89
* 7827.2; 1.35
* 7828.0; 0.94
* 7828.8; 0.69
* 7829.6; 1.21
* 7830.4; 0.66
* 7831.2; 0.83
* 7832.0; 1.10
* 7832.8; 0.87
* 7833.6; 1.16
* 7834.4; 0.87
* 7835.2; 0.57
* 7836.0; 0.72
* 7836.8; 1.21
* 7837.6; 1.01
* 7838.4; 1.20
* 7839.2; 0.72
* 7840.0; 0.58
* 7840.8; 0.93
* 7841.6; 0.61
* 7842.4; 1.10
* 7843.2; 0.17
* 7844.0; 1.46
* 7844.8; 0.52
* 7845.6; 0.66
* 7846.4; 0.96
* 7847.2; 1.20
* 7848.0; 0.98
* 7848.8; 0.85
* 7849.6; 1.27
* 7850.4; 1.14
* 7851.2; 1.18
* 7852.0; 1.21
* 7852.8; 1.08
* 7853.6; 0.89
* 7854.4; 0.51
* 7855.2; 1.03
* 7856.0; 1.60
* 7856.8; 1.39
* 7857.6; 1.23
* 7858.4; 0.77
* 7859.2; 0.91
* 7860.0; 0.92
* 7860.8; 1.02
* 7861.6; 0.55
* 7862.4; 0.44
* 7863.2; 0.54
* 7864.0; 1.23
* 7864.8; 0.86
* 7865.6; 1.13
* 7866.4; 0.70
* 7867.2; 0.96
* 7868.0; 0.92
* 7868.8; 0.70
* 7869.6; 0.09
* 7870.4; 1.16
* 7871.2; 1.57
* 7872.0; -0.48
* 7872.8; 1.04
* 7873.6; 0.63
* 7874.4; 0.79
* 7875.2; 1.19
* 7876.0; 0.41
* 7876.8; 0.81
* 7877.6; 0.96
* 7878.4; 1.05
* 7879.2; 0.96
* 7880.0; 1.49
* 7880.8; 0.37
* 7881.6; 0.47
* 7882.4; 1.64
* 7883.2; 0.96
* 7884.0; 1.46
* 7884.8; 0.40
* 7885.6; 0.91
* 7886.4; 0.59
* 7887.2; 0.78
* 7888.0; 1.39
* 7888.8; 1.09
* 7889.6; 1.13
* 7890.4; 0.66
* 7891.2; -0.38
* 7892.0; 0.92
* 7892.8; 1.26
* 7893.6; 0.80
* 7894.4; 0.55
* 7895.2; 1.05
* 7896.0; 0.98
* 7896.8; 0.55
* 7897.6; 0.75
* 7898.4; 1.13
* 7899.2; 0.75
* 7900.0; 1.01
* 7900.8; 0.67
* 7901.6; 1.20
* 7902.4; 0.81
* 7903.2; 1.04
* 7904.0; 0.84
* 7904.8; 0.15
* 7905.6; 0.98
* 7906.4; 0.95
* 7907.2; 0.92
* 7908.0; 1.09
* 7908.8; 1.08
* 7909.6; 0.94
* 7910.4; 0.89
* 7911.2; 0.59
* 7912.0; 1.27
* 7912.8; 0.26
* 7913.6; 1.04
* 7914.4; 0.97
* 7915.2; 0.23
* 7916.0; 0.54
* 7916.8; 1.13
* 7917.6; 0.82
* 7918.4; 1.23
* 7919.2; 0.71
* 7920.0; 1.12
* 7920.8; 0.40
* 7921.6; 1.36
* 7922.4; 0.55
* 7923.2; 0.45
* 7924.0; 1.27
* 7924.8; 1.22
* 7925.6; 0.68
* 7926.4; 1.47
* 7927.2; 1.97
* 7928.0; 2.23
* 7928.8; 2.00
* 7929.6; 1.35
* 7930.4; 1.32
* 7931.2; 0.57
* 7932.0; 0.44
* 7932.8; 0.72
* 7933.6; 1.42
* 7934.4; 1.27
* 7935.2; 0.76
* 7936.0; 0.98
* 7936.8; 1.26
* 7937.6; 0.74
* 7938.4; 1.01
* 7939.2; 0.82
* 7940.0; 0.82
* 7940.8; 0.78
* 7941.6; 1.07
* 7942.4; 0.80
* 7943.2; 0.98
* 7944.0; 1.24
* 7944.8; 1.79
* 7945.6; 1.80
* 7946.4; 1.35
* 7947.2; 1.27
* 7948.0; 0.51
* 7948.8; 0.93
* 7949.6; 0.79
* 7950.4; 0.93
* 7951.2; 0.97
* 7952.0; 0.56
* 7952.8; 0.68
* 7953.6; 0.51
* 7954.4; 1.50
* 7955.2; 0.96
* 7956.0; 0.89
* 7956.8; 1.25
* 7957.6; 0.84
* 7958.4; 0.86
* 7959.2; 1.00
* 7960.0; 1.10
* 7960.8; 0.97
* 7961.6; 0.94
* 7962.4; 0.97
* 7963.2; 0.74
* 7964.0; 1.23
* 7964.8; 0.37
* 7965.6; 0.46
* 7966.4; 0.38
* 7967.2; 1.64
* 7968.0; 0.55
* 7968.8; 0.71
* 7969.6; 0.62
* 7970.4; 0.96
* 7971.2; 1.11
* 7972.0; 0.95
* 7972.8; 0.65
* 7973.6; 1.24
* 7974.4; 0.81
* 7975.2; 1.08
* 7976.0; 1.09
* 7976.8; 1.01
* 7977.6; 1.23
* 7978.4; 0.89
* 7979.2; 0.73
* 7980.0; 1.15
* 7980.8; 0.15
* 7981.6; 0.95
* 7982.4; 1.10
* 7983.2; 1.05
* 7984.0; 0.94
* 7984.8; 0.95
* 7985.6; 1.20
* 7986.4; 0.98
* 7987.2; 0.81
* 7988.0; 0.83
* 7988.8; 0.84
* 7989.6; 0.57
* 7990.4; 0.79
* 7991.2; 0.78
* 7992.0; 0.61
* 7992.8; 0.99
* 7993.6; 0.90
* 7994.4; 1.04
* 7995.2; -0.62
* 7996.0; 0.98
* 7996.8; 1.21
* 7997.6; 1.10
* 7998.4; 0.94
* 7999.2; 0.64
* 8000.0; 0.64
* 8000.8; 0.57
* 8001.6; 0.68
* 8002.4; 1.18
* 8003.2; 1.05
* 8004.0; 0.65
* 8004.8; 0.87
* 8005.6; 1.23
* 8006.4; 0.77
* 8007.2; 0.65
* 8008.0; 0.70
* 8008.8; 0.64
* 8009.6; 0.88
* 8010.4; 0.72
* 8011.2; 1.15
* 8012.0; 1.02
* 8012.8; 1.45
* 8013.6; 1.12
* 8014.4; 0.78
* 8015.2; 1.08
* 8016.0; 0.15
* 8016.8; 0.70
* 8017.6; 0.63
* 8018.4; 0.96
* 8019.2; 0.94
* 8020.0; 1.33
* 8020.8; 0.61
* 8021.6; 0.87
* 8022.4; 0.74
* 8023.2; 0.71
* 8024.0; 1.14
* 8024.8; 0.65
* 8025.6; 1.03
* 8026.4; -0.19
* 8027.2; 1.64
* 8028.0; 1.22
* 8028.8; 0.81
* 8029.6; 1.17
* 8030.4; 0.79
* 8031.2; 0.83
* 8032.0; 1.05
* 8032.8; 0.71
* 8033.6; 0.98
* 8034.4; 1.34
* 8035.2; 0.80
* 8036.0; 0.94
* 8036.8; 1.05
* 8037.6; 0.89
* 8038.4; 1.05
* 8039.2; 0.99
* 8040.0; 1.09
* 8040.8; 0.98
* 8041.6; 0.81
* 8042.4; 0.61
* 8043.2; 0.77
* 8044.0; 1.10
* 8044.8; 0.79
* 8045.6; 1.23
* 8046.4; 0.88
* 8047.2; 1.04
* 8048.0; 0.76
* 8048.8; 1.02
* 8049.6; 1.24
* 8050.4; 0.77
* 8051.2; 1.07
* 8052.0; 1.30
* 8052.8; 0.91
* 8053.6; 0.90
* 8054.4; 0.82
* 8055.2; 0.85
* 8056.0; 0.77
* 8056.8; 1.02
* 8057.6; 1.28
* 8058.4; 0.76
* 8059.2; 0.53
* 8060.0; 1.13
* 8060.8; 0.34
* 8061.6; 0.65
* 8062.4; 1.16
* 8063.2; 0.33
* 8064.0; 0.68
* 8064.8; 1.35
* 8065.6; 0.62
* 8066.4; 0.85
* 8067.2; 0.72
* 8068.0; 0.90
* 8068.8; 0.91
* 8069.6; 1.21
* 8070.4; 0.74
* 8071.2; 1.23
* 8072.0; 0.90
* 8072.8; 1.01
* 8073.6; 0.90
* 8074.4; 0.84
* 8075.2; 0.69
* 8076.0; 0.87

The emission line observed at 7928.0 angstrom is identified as [S II]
